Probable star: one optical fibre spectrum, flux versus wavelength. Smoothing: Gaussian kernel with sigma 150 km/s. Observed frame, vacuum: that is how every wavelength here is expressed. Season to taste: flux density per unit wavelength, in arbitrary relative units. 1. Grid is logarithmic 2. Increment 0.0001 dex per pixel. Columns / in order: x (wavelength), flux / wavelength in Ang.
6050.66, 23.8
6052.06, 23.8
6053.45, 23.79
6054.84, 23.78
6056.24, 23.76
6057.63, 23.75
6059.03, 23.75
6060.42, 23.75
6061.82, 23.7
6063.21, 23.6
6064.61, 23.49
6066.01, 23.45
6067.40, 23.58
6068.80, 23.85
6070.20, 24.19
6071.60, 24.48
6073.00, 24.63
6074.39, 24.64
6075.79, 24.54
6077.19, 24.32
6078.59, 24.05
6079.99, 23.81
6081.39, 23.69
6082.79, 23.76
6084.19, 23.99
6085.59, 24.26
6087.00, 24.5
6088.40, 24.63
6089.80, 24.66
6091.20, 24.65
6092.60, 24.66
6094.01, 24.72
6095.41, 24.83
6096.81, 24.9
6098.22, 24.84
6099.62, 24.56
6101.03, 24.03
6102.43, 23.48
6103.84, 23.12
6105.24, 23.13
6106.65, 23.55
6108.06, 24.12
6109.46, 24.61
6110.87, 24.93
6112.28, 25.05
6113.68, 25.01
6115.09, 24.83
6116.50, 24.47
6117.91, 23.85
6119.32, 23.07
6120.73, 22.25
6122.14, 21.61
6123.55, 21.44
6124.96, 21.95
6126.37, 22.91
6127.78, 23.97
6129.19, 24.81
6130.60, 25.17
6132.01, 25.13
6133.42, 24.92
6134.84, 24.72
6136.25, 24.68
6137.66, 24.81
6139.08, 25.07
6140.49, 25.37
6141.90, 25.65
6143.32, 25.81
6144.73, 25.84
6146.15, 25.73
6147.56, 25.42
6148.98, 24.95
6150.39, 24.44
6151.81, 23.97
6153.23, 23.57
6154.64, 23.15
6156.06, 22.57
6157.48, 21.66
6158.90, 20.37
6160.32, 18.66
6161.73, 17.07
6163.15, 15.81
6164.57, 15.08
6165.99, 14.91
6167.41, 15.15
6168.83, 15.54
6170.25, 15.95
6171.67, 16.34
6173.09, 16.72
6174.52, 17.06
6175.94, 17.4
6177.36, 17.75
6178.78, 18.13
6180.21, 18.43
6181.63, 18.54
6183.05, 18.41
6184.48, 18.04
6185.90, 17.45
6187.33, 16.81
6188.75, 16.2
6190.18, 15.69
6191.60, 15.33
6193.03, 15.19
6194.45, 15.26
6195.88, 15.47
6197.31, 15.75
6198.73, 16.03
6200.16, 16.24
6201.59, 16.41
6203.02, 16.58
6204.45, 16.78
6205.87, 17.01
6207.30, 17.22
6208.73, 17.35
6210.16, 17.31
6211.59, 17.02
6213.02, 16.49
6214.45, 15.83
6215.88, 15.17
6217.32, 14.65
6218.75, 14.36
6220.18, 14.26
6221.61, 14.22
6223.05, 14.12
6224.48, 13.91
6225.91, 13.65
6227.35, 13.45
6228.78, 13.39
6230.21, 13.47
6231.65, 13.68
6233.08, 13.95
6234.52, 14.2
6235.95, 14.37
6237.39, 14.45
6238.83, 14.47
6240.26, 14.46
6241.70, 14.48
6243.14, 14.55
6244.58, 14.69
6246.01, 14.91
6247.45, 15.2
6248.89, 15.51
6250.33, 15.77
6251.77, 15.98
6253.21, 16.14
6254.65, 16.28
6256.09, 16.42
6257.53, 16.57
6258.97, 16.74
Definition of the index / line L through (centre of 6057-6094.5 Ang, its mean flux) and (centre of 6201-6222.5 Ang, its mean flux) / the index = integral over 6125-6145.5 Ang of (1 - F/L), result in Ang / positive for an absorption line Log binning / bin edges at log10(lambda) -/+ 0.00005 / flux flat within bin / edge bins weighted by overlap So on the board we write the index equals -4.3 Ang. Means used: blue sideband 24.1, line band 24.8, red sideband 16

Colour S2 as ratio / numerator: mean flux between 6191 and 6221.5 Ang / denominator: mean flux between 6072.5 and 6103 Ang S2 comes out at 0.65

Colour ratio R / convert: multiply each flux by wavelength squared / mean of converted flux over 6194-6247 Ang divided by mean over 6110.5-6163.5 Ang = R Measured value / 0.7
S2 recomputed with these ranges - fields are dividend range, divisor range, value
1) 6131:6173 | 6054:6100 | 0.90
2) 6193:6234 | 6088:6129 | 0.64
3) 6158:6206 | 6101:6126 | 0.71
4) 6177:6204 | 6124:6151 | 0.67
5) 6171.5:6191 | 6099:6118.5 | 0.72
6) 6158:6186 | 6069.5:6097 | 0.70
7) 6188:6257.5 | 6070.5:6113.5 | 0.63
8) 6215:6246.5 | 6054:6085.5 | 0.59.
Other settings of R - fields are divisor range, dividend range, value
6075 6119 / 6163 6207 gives 0.70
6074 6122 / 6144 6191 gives 0.81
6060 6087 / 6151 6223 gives 0.74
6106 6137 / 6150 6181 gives 0.79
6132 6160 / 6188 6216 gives 0.68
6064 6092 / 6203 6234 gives 0.66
